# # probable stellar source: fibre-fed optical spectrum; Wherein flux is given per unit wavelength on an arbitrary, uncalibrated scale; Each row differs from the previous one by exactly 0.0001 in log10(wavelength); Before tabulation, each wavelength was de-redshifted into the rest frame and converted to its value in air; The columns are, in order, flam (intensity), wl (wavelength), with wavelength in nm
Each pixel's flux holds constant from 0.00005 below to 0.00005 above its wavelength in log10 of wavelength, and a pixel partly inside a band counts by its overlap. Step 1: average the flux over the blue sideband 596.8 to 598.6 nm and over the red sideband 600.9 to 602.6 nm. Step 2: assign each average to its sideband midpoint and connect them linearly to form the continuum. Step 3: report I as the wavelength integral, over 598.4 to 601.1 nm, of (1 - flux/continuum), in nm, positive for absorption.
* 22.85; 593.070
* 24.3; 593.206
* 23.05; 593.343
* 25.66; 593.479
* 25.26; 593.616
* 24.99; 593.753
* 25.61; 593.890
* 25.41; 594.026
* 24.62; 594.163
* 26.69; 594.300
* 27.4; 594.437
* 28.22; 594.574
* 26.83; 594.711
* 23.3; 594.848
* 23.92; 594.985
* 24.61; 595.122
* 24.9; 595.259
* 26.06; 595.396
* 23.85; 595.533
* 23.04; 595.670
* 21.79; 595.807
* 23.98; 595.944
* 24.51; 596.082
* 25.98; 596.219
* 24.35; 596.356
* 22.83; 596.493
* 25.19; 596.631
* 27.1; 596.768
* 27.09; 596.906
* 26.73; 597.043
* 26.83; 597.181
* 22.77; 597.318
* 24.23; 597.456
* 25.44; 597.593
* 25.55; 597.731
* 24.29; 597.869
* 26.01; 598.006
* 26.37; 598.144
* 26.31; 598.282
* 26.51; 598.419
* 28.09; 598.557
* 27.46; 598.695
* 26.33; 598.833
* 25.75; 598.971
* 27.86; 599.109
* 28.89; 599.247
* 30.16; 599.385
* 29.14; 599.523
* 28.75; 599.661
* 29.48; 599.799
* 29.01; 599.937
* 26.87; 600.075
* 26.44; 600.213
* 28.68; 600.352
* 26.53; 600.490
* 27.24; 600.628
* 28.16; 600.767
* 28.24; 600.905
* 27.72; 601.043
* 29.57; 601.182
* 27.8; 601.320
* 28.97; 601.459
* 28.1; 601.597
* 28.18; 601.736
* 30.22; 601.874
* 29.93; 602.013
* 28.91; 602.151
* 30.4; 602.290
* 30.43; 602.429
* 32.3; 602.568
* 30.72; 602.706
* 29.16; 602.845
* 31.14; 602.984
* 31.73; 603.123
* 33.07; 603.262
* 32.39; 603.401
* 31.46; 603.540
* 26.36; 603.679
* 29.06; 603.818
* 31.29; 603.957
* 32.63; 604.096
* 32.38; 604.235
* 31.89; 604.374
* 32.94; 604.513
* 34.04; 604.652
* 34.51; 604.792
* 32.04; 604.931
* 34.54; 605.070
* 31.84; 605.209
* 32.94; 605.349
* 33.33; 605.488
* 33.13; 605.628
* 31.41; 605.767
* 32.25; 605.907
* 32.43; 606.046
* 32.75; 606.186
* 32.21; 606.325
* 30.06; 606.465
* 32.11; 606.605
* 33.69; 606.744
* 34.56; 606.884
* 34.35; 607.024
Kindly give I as -0.03 nm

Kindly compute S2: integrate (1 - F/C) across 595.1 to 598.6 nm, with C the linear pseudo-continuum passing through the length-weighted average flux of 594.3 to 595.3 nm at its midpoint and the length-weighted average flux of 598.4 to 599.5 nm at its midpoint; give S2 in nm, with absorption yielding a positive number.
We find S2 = 0.20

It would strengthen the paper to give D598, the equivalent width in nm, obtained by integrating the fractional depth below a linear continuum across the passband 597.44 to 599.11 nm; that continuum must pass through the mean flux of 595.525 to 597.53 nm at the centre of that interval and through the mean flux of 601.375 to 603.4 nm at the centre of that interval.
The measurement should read 0.01 nm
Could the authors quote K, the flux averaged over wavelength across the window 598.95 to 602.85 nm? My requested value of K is 28.8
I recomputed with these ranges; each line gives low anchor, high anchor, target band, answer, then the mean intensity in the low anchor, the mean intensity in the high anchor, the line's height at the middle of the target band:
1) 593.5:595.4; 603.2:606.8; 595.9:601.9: 0.30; 25.5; 32.2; 28.3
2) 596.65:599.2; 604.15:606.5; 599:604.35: 0.00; 26.2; 32.7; 29.5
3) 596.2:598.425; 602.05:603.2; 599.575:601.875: 0.05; 25.5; 30.6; 28.8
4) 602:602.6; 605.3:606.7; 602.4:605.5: -0.06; 30.3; 32.3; 31.2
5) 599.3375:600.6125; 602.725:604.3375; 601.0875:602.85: 0.01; 28.3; 31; 29.8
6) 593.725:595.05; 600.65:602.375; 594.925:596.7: 0.14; 25.7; 28.8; 26.3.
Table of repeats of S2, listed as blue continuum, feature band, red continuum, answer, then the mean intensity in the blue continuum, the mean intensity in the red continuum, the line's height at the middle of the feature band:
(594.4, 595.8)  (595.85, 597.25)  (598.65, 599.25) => 0.02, 25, 27.1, 25.8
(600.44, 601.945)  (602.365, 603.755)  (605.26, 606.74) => -0.05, 28.3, 32.3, 29.8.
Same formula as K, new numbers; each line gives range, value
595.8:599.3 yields 25.8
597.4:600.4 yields 27.2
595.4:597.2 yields 24.9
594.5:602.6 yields 26.8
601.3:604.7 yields 30.6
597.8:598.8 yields 26.4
